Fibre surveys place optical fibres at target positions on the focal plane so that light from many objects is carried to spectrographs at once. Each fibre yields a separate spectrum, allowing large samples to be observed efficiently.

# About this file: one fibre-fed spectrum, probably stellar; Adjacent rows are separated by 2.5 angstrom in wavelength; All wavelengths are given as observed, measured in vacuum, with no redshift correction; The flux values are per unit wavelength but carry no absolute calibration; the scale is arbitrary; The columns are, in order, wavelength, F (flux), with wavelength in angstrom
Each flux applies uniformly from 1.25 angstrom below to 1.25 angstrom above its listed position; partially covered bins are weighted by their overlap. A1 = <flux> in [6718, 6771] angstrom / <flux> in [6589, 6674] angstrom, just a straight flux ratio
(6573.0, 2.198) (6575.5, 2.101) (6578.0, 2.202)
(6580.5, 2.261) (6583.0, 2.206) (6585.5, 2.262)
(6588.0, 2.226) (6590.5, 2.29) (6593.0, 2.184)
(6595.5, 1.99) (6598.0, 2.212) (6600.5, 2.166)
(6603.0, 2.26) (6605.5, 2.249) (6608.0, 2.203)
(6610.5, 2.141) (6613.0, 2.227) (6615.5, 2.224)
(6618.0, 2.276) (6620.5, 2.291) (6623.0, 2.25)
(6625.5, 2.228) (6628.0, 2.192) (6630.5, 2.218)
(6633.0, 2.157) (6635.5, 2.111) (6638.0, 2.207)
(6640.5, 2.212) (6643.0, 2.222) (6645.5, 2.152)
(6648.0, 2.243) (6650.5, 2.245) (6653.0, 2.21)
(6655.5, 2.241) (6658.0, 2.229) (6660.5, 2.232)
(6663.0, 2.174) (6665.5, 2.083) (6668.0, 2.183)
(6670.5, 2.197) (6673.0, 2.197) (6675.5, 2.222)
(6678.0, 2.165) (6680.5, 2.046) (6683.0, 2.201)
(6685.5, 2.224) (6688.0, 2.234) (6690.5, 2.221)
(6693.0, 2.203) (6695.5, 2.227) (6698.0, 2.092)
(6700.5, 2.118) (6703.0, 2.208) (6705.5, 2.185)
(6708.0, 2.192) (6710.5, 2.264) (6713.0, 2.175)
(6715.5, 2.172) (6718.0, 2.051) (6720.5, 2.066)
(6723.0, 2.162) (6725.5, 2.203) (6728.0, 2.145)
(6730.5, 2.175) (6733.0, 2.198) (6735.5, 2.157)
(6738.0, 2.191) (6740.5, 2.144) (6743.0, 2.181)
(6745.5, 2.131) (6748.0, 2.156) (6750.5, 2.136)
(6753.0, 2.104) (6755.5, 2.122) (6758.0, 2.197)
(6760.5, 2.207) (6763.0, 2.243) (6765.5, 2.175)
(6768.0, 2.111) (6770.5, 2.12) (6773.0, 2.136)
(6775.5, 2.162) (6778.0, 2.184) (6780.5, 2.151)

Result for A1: 1.0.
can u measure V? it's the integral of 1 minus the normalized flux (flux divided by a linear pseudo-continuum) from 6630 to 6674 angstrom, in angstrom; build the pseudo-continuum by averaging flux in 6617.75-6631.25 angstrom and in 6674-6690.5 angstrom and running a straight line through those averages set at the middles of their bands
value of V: 0.39 angstrom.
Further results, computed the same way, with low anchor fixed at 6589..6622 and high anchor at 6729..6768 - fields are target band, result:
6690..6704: 0.04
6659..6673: 0.09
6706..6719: 0.02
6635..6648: 0.04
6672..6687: 0.07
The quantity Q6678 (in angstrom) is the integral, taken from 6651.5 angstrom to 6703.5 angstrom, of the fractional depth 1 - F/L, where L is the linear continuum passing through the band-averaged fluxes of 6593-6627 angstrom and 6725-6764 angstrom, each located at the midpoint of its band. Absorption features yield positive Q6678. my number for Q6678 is 0.0 angstrom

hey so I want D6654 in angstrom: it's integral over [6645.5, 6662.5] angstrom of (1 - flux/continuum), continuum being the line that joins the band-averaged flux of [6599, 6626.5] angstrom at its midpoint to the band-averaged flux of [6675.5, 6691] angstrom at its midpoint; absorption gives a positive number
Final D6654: -0.2 angstrom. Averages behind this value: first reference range 2.23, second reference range 2.18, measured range 2.22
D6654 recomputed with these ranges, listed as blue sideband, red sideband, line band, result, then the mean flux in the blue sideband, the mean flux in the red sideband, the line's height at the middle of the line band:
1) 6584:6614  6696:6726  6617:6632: -0.3 angstrom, 2.2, 2.16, 2.19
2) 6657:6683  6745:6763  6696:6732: 0.1 angstrom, 2.17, 2.16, 2.17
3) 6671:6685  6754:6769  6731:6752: 0.1 angstrom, 2.17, 2.18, 2.17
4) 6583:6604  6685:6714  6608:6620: -0.1 angstrom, 2.2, 2.19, 2.2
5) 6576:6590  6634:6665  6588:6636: 0.2 angstrom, 2.23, 2.2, 2.22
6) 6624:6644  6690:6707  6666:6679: 0.0 angstrom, 2.19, 2.18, 2.18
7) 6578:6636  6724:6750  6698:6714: 0.0 angstrom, 2.21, 2.17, 2.18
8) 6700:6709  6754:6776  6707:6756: 0.4 angstrom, 2.18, 2.16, 2.17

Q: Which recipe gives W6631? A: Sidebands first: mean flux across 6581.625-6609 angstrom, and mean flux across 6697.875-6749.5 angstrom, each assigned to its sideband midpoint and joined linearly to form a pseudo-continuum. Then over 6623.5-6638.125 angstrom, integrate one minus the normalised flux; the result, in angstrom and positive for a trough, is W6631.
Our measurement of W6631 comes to 0.0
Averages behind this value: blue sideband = 2.2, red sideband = 2.16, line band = 2.19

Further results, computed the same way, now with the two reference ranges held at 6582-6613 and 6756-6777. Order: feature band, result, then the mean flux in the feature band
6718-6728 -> 0.20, 2.13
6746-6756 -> 0.19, 2.13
